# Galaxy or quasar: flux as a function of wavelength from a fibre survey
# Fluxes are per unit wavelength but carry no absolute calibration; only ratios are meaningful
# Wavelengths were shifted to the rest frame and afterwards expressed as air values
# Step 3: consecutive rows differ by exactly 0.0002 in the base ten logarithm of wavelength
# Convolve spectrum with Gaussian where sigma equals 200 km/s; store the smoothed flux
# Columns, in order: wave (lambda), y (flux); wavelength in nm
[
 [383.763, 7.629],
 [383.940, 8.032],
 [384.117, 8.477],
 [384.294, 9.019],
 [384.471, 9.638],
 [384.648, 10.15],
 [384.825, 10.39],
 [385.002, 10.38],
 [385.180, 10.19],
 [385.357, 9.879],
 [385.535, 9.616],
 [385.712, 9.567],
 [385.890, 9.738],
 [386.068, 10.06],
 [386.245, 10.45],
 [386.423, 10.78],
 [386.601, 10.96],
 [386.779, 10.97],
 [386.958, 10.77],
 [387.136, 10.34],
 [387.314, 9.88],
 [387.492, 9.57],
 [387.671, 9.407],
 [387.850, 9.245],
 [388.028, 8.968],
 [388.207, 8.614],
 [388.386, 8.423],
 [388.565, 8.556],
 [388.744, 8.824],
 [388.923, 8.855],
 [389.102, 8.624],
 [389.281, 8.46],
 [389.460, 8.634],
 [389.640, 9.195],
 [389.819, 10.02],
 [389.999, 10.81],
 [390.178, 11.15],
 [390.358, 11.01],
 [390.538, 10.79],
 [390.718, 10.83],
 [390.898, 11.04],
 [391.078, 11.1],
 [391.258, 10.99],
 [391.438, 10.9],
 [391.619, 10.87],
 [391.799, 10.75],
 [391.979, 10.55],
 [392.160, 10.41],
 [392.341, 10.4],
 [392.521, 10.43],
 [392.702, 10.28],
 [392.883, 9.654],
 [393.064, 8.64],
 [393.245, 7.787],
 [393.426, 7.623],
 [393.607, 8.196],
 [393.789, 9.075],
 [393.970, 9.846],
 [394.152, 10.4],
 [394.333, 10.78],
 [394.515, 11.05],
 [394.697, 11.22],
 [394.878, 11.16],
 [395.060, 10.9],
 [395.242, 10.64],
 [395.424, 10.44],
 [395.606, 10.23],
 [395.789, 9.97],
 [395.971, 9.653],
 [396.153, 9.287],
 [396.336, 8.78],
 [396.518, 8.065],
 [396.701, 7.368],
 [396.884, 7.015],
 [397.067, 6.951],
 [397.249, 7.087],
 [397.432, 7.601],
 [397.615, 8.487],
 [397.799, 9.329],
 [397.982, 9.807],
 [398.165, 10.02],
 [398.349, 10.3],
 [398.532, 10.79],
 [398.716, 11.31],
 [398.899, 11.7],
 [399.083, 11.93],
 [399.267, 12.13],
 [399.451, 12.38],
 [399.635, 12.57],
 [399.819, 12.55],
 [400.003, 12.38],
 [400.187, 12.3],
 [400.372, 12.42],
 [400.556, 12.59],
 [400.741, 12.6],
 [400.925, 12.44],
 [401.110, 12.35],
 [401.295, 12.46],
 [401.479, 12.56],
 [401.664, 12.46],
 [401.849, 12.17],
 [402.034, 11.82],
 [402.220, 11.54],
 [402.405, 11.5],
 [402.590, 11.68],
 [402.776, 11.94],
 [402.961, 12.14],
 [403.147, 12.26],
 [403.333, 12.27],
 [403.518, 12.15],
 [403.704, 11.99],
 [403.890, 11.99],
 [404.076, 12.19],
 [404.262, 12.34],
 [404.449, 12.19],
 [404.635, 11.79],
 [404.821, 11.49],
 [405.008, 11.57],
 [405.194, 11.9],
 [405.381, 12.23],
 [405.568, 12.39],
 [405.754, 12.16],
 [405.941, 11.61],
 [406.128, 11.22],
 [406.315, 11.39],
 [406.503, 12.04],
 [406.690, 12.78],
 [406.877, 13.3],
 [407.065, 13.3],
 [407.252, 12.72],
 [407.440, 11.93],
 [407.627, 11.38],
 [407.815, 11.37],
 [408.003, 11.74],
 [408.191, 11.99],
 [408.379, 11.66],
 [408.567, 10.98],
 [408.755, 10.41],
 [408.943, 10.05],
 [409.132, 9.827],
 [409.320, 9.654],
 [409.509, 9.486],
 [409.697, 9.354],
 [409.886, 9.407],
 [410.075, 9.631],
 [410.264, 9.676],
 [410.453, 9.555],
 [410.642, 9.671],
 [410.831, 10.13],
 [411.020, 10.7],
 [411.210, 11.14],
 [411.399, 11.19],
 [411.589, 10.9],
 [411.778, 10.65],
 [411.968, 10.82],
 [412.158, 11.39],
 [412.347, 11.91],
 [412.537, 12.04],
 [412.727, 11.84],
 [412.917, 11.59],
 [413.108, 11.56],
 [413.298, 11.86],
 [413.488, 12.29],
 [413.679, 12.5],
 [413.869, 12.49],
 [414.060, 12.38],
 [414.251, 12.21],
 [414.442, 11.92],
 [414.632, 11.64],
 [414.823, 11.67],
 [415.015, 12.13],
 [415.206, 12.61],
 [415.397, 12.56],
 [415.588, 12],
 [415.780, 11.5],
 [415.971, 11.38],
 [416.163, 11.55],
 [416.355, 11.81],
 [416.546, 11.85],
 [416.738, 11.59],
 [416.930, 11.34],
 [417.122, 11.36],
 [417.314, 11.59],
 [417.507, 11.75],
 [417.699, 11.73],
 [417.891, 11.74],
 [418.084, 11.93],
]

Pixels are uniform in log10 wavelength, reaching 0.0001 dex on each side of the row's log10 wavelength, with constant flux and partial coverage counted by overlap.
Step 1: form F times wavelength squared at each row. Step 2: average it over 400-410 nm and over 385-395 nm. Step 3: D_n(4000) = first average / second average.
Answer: 1.3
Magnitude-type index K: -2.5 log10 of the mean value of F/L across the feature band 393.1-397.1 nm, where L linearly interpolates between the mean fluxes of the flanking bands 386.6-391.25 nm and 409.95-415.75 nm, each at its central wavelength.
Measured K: 0.09 mag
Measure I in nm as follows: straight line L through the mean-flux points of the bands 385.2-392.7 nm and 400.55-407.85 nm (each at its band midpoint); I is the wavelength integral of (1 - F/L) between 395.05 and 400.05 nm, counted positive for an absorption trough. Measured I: 0.56 nm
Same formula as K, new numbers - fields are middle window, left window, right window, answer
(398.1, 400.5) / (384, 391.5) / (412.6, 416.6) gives -0.10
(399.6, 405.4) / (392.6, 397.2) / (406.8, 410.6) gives -0.19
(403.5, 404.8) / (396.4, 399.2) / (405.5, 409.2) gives -0.11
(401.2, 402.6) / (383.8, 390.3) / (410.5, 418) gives -0.13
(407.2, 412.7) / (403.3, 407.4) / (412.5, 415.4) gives 0.13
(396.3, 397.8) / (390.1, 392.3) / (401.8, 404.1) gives 0.42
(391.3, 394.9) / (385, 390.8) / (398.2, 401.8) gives 0.08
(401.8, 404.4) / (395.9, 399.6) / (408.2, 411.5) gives -0.22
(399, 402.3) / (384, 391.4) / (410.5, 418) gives -0.15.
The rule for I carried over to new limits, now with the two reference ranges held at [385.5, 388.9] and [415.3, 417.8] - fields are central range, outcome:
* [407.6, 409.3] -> 0.03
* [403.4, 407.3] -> -0.42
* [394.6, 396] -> -0.04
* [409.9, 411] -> 0.15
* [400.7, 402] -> -0.21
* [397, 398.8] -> 0.21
